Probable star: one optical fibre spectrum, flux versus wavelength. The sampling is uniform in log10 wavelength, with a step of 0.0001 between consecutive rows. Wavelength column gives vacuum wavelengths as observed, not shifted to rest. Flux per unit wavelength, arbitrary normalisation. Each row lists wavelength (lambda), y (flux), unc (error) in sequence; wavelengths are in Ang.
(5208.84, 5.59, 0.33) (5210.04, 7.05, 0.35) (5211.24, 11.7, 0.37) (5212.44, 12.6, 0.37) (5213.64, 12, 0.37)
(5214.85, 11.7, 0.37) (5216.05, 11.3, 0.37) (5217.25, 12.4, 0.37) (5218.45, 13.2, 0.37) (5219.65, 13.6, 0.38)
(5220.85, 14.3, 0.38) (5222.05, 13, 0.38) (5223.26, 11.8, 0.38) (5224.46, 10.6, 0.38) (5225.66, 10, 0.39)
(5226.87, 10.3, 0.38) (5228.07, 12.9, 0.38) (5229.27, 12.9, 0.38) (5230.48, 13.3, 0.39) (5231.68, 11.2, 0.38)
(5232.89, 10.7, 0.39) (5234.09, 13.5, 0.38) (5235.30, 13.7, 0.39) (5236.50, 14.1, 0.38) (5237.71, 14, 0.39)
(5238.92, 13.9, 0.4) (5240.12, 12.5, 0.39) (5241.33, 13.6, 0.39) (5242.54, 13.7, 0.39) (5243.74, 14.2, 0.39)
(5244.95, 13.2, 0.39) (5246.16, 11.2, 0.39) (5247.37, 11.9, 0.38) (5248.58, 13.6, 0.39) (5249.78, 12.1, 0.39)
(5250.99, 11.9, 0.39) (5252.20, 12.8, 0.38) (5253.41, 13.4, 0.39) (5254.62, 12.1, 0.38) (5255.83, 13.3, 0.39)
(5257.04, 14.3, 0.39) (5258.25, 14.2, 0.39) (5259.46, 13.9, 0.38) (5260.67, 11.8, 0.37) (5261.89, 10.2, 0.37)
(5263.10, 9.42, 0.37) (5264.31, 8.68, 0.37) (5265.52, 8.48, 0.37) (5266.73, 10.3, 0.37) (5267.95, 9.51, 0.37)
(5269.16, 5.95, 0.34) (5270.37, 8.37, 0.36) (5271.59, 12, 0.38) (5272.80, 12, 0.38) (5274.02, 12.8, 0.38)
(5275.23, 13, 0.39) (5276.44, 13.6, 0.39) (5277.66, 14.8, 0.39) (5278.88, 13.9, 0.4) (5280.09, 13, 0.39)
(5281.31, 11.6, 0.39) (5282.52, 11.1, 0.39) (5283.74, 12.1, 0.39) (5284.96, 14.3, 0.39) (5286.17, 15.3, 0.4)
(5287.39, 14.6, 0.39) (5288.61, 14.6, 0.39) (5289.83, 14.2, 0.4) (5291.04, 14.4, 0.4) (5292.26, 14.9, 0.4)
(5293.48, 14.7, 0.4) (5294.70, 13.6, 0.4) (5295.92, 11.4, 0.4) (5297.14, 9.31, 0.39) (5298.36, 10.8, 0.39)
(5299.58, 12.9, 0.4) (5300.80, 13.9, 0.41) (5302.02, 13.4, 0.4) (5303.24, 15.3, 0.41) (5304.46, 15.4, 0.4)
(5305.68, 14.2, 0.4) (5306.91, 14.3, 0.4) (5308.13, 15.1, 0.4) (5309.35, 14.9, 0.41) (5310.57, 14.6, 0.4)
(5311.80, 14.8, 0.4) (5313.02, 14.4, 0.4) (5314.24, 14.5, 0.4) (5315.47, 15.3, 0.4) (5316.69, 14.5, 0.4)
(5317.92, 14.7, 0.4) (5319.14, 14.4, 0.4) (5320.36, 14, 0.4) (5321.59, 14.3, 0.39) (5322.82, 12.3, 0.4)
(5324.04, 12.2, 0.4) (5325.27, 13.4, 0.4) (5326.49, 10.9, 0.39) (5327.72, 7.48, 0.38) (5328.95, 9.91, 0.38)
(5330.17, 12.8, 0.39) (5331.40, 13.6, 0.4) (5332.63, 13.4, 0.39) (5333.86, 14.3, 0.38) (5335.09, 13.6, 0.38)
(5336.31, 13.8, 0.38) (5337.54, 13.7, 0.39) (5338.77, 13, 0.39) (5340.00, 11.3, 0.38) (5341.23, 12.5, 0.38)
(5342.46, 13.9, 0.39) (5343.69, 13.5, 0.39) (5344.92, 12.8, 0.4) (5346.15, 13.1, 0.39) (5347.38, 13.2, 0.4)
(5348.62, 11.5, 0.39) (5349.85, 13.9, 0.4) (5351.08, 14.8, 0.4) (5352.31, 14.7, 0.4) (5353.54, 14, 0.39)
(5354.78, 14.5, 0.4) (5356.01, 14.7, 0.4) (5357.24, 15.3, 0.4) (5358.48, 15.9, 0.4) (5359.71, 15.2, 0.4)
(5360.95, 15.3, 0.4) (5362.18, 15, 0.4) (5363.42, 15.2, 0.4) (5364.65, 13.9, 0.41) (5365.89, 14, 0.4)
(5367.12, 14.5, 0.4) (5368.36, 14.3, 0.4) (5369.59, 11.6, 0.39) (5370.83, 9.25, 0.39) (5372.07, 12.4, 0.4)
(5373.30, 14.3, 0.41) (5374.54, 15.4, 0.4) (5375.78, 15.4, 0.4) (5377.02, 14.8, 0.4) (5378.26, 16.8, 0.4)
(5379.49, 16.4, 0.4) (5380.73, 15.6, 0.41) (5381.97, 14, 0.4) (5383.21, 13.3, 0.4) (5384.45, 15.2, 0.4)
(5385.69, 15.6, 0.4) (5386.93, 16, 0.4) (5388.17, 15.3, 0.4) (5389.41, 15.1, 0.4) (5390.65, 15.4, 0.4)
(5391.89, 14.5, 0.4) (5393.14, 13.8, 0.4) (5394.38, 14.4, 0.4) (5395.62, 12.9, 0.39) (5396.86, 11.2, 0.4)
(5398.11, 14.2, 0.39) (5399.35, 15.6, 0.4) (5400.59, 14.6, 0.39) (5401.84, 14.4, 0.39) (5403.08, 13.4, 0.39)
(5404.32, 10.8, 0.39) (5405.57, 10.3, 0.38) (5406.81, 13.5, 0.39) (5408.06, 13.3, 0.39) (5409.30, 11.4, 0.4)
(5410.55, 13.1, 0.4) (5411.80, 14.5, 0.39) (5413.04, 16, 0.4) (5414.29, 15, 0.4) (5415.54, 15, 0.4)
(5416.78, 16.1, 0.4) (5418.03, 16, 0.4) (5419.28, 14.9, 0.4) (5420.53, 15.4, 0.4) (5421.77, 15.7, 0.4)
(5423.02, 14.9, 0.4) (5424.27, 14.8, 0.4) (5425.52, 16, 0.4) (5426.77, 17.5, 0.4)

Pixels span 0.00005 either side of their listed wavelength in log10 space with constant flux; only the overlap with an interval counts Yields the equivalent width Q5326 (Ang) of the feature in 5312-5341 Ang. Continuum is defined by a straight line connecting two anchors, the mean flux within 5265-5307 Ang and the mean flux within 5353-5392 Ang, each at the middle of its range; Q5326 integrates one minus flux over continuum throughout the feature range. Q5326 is 0.9 Ang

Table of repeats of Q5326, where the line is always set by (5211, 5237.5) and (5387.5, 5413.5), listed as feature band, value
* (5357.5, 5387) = -2.3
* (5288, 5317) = -2.3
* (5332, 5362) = -1.3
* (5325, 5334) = 0.9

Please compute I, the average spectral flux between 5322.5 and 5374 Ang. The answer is 13.3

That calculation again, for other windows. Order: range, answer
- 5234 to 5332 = 12.9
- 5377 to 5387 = 15.3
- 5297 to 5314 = 14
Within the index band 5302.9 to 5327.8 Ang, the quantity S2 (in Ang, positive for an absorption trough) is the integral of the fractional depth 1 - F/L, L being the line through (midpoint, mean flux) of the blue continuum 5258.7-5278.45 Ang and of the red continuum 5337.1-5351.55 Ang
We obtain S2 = -3.5 Ang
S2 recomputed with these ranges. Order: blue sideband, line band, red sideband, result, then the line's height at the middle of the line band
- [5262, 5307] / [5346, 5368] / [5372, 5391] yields 0.1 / 14.5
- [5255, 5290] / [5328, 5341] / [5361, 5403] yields 0.6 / 13.4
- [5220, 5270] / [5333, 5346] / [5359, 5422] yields 0.3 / 13.5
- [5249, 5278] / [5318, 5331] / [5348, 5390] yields 1.0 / 13.3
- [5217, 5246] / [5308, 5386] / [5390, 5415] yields -3.0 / 13.3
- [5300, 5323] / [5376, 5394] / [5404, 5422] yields -1.2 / 14.2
